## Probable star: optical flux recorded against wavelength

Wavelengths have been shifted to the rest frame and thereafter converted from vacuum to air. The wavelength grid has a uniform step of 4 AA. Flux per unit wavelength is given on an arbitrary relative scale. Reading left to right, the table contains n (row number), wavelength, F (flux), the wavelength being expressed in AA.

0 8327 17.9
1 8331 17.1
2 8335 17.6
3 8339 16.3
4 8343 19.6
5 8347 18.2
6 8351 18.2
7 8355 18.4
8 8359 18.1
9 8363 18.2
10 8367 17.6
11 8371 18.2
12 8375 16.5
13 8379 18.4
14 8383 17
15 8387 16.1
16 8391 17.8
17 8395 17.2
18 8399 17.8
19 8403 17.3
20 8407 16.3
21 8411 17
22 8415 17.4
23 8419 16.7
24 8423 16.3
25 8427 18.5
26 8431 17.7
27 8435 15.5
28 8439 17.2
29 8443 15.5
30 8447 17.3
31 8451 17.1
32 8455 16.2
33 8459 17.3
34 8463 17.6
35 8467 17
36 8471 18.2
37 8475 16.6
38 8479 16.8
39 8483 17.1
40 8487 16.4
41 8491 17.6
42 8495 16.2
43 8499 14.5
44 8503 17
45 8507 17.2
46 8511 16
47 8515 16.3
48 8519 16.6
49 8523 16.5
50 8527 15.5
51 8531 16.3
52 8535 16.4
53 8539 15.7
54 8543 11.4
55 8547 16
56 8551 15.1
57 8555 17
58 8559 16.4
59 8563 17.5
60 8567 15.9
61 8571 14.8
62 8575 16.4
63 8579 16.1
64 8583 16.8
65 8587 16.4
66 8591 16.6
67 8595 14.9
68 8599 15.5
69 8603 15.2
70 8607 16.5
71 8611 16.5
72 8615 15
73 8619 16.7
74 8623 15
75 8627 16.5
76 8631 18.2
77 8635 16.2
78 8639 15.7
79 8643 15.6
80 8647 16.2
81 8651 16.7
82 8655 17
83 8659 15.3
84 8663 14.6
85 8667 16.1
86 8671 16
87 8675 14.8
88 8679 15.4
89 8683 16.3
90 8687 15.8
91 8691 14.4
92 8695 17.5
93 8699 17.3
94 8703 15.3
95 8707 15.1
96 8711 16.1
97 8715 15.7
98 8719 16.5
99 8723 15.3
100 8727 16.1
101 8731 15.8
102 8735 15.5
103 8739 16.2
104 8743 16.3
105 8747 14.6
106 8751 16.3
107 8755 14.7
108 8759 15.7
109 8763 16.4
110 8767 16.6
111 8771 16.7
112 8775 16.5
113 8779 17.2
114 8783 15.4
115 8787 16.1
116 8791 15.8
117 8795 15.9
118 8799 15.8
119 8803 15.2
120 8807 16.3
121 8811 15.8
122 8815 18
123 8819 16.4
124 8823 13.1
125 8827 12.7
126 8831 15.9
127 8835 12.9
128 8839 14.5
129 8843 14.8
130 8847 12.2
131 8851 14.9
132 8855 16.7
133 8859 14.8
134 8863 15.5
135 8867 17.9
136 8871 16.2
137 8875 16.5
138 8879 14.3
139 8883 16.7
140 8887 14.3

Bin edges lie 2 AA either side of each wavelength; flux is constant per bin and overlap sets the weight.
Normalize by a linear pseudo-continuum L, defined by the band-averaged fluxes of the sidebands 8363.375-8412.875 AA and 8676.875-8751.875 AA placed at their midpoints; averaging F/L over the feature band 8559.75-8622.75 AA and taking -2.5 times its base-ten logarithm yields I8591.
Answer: 0.02 mag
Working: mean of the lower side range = 17.3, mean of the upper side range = 15.9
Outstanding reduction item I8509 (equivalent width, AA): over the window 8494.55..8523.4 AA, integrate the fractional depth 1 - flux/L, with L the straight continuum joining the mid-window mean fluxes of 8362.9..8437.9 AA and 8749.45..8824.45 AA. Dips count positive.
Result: 1.0 AA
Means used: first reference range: 17.2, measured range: 16.3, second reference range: 16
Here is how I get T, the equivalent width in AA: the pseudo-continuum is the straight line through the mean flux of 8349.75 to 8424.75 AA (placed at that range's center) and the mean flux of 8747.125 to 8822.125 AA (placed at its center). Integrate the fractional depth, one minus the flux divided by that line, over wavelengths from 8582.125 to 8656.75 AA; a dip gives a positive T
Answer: 2.1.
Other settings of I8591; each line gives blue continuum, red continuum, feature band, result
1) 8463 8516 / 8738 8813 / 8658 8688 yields 0.048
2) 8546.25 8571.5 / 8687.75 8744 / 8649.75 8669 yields 0.007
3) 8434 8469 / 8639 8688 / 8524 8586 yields 0.031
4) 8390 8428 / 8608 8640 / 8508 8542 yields 0.042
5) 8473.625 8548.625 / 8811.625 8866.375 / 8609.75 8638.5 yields -0.039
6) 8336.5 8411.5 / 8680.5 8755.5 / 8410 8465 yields 0.021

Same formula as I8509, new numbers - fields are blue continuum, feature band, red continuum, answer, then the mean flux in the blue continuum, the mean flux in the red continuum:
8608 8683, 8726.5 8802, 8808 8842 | -3.29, 16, 14.9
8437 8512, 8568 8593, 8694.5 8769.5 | 0.39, 16.8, 15.9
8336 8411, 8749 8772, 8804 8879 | -0.55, 17.6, 15.3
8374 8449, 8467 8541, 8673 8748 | 0.65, 17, 15.8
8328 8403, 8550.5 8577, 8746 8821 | 1.11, 17.7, 16.1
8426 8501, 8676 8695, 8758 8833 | 0.63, 16.8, 15.9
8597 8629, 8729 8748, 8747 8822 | 0.33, 15.9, 16.1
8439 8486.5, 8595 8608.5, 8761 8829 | 0.76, 17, 15.9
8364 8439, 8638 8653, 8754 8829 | 0.24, 17.2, 15.8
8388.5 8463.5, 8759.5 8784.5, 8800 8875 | -1.46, 17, 15.3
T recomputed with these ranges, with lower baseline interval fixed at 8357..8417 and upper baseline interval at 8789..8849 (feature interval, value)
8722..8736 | -0.2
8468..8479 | -0.2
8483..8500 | 0.4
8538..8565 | 1.5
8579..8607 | 0.5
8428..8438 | 0.2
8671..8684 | 0.2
